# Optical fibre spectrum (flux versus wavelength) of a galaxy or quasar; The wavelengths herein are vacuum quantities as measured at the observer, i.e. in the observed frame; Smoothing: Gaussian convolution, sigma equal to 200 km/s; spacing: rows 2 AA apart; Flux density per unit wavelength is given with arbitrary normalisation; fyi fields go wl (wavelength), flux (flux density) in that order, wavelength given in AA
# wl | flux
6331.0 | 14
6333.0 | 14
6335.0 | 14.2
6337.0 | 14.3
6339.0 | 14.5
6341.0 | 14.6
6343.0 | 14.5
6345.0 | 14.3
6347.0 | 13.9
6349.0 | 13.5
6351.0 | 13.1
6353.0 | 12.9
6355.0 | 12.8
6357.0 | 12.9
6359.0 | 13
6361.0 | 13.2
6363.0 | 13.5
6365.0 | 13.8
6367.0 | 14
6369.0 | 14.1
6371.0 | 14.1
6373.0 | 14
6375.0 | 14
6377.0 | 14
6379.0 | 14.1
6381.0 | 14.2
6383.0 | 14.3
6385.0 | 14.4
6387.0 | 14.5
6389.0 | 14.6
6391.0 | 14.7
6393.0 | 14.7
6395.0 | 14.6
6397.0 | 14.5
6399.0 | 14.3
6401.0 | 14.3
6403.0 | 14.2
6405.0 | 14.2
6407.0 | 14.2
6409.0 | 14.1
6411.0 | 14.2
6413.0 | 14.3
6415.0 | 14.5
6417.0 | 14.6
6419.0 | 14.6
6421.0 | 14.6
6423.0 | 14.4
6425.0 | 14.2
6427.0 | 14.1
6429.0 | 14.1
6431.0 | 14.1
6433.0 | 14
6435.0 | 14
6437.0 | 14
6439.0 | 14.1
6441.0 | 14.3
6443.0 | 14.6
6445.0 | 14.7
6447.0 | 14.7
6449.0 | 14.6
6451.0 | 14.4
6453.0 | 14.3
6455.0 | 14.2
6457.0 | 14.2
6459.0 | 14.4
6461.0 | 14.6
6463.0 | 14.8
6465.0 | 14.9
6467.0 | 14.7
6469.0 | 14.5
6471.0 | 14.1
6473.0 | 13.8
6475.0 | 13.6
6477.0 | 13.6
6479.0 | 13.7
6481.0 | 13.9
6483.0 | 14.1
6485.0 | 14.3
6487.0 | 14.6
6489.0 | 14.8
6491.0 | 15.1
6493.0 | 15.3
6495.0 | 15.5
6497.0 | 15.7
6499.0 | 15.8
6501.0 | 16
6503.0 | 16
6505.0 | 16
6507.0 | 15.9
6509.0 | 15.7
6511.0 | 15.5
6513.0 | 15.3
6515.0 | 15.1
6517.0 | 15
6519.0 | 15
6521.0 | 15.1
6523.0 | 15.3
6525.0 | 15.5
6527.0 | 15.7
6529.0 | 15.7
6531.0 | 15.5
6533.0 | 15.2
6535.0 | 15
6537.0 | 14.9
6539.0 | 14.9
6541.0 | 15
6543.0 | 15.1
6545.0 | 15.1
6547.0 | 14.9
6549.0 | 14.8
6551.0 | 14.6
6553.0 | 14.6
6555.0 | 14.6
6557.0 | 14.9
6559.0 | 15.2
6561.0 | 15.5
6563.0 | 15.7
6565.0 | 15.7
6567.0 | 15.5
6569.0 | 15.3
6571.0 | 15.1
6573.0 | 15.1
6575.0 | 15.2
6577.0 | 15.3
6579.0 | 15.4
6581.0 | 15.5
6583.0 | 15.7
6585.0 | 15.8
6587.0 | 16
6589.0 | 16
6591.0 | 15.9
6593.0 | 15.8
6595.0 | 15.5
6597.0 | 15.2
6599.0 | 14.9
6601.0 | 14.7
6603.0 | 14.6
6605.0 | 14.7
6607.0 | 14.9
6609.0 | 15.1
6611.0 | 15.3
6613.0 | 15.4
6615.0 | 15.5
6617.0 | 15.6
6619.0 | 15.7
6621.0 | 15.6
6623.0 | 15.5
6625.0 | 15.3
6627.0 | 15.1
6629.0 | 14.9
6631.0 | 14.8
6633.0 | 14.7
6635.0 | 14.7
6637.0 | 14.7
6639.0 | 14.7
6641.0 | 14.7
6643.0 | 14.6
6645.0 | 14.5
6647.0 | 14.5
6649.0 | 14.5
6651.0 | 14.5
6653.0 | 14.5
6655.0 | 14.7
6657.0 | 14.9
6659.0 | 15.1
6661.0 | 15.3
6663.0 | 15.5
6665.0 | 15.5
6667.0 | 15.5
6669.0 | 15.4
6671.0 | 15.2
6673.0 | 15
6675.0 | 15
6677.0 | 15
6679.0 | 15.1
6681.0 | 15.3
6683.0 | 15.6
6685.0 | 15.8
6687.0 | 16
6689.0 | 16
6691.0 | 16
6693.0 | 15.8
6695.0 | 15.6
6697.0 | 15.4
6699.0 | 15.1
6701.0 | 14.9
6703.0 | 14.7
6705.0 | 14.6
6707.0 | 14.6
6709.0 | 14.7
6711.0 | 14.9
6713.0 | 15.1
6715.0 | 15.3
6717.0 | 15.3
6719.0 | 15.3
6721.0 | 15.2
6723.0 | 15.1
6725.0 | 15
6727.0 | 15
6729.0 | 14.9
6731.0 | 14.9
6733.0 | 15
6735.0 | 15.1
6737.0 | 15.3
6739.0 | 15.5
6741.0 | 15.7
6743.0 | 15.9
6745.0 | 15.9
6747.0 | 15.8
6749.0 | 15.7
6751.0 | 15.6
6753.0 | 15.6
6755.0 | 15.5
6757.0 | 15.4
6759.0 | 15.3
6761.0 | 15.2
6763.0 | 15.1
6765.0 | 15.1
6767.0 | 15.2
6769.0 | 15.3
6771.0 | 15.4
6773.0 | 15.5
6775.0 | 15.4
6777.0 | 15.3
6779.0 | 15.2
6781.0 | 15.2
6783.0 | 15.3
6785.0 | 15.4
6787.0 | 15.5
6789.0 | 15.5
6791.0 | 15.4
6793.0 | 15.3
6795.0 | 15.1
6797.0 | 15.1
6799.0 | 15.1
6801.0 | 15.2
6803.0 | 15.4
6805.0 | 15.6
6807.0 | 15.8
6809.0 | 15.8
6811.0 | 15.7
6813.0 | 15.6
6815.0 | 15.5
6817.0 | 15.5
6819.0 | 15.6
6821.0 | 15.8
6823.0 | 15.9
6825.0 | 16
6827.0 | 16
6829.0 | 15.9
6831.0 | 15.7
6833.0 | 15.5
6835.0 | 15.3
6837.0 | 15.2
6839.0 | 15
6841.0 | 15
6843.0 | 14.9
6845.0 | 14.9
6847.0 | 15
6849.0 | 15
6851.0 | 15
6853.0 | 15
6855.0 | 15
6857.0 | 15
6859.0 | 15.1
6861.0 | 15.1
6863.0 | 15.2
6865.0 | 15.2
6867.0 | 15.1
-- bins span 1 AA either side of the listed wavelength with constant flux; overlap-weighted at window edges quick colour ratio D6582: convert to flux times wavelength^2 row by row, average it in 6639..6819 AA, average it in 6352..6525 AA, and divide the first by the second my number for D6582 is 1.2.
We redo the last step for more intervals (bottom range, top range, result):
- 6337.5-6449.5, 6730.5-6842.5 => 1.23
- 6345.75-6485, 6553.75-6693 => 1.15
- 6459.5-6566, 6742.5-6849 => 1.12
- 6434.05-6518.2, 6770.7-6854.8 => 1.16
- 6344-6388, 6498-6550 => 1.17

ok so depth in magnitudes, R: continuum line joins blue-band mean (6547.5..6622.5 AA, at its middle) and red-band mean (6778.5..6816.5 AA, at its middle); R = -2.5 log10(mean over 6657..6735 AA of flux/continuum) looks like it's 0.009 mag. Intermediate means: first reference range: 15.3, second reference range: 15.4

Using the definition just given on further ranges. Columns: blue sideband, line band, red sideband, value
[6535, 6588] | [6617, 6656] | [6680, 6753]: 0.028 mag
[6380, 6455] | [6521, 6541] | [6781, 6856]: -0.046 mag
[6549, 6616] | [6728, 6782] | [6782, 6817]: 0.002 mag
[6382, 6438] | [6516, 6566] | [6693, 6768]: -0.032 mag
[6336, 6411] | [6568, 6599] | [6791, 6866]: -0.062 mag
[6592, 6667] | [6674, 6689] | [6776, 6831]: -0.019 mag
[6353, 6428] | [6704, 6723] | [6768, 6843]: 0.011 mag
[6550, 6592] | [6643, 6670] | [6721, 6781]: 0.029 mag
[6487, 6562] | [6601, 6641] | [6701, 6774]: 0.012 mag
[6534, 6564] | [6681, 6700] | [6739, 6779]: -0.026 mag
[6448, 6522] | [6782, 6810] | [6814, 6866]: -0.010 mag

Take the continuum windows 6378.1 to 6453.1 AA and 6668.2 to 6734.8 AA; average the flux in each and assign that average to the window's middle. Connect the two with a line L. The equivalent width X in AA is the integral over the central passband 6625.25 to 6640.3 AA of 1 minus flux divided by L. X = 0.18 AA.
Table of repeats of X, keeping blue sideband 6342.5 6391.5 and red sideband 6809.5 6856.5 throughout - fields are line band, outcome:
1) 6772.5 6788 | -0.1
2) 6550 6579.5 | -1.4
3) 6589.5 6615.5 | -1.0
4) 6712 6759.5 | -0.9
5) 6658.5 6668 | -0.4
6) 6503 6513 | -1.0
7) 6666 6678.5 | -0.3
